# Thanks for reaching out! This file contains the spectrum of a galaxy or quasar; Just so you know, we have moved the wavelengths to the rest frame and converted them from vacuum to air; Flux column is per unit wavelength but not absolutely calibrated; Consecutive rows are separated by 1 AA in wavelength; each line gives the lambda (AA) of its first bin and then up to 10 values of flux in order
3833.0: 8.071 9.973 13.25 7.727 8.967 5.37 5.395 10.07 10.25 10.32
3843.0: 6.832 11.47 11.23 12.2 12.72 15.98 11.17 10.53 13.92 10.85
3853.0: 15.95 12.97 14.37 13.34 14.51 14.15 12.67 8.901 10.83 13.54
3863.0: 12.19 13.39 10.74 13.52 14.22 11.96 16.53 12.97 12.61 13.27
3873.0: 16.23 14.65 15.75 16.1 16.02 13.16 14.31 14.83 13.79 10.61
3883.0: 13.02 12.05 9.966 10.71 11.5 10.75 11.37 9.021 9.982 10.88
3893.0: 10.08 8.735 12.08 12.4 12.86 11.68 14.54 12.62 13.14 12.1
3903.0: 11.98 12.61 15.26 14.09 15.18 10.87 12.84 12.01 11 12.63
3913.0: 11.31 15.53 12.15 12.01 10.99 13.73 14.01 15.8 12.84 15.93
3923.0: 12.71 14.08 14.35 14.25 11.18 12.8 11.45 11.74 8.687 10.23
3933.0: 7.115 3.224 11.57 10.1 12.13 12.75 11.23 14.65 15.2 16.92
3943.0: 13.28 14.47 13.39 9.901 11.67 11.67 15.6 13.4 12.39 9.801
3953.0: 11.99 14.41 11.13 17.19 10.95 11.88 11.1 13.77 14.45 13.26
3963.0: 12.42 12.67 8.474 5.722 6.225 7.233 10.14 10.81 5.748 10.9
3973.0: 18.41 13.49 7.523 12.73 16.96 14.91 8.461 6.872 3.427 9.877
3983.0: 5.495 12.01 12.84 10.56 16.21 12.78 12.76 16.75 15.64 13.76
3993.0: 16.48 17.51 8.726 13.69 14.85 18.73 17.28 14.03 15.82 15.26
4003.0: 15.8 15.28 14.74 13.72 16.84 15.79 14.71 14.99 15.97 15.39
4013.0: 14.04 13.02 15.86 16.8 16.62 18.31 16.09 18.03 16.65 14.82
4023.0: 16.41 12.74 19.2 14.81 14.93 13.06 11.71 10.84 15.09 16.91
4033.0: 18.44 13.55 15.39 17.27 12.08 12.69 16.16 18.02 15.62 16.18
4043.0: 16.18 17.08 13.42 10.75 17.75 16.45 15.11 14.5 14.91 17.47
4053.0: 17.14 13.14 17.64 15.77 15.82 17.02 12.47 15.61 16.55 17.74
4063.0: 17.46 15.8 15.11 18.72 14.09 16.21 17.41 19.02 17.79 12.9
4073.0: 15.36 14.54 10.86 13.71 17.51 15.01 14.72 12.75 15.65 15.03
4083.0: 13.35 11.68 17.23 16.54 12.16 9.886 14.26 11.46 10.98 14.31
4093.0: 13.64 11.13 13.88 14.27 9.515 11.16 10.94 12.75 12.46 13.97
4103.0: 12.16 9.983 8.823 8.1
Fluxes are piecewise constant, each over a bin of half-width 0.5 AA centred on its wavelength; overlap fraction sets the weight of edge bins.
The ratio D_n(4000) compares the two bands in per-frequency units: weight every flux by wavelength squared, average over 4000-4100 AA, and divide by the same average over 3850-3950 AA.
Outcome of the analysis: 1.28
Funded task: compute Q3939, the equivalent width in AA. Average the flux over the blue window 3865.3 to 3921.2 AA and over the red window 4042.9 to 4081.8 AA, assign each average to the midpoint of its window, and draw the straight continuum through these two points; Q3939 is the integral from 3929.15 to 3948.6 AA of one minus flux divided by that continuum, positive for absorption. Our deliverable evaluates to 2.8 AA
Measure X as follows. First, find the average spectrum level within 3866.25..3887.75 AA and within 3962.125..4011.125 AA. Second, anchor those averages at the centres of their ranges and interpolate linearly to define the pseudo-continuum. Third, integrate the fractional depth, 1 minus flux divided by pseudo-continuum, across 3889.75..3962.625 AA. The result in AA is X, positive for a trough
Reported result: 4.0 AA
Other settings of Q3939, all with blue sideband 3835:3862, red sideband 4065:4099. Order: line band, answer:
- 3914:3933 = -0.66 AA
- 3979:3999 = 0.66 AA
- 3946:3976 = 2.70 AA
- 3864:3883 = -3.73 AA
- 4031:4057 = -3.66 AA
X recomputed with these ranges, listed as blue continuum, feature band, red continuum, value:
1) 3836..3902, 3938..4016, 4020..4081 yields 6.6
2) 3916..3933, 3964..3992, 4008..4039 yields 6.2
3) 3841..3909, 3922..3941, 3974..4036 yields 2.5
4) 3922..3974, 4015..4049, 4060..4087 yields -2.9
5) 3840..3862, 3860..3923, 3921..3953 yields -3.1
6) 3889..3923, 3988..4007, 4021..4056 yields -0.8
